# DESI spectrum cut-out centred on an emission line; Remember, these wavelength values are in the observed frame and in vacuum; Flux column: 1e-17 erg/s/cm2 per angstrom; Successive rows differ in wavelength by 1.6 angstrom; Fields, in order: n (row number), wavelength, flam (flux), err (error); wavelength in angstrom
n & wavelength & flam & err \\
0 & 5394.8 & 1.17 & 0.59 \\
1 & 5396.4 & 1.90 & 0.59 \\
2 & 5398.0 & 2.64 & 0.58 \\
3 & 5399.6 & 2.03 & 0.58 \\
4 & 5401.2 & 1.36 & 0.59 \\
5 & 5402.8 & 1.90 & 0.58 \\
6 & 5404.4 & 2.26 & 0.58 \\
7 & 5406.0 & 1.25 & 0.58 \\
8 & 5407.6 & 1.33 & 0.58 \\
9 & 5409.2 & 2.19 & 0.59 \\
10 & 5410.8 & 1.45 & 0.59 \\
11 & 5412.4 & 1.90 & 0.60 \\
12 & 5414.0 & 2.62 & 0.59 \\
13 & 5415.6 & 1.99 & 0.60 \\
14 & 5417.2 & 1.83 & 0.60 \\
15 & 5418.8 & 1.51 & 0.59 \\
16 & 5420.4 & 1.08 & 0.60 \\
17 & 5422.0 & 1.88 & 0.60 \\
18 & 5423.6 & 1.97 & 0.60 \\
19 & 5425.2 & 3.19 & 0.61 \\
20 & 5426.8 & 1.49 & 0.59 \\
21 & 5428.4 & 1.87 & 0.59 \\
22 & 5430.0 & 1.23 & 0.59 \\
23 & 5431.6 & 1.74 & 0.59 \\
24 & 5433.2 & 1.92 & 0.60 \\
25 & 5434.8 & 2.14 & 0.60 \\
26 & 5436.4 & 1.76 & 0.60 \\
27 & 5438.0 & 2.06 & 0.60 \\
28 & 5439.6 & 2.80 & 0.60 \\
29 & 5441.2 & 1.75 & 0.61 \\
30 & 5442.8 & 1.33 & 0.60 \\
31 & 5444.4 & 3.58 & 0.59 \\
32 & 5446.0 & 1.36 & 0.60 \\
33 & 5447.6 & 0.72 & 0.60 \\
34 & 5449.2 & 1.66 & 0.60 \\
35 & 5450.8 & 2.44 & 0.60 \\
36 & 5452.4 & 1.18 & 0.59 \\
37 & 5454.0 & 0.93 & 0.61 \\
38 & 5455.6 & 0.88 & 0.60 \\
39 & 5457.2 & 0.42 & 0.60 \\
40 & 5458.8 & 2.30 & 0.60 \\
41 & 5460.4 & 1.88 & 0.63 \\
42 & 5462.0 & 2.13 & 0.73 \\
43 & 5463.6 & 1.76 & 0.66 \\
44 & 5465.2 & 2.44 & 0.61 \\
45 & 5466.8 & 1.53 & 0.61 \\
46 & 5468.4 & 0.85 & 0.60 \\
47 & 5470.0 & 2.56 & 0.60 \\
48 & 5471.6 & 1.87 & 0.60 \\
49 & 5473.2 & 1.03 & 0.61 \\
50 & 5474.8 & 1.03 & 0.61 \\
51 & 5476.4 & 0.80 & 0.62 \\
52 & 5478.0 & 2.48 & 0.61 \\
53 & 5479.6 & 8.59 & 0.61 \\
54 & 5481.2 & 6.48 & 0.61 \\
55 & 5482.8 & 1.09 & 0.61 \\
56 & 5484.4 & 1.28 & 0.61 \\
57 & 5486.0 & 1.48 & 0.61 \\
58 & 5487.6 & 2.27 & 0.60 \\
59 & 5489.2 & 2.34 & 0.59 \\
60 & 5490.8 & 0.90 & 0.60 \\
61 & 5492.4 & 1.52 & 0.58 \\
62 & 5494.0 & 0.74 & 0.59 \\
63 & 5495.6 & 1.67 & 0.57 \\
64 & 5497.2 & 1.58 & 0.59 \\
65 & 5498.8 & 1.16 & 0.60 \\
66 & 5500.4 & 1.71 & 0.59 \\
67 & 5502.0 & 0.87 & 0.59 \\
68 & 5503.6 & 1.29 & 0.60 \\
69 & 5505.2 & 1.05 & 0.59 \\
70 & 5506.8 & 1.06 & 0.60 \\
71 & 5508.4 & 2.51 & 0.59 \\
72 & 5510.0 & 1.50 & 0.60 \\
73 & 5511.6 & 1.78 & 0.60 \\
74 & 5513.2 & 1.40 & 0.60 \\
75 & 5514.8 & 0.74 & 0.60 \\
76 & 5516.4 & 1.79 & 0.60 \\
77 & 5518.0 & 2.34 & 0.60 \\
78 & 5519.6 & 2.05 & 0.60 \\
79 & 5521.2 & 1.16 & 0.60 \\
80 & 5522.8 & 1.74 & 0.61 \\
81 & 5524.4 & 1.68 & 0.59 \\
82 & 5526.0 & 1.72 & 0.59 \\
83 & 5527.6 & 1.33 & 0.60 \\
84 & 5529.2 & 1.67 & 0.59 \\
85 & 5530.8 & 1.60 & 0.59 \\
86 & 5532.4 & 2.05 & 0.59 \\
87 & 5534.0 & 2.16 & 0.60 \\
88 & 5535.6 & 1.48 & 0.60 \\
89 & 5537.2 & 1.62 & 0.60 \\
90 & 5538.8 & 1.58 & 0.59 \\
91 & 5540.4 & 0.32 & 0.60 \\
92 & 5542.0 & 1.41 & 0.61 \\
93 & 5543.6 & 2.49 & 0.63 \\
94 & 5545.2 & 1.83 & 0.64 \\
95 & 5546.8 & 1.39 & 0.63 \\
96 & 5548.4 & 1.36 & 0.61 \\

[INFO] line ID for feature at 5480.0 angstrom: H-beta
